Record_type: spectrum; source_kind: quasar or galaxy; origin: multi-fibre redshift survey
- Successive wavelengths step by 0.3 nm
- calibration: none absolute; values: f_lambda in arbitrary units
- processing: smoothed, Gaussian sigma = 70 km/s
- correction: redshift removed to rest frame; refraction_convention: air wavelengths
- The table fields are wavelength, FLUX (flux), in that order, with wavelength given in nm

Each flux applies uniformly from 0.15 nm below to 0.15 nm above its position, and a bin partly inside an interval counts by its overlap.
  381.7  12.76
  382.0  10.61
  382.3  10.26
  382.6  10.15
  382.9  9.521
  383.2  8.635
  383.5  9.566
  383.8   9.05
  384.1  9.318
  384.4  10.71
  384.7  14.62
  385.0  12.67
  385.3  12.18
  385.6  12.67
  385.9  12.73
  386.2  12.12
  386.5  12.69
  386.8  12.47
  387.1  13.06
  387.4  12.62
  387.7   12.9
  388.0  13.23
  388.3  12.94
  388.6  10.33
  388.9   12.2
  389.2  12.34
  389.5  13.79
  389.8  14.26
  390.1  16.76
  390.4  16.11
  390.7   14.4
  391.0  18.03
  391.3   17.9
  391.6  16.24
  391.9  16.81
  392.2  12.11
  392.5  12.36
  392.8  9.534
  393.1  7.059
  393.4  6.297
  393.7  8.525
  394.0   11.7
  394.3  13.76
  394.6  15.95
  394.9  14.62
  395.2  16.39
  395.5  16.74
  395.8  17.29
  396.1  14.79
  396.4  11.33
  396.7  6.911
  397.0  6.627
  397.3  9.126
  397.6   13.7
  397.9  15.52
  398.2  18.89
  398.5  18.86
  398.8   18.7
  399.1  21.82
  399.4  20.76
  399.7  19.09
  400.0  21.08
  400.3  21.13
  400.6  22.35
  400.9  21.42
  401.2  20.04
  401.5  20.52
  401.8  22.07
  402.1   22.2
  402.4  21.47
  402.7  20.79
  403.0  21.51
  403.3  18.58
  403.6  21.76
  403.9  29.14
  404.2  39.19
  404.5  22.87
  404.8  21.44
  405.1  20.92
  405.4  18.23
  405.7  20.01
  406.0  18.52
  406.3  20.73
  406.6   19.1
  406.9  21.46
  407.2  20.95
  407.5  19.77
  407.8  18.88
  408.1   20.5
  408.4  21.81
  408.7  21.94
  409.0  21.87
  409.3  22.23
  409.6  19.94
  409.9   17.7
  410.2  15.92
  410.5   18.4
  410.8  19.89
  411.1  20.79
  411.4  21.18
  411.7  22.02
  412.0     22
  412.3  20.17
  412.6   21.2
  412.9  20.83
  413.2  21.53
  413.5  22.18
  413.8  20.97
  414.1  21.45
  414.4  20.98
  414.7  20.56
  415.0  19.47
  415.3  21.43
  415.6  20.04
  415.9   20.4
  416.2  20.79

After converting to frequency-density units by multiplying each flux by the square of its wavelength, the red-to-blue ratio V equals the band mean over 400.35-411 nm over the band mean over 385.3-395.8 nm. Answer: 1.72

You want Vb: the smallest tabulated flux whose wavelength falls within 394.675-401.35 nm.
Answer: 6.627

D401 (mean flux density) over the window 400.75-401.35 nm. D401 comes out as 20.7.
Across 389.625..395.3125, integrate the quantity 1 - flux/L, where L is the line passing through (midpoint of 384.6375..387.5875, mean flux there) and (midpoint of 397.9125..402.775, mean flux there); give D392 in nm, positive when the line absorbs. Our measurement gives 0.88 nm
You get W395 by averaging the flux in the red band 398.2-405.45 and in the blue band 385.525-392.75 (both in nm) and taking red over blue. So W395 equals 1.6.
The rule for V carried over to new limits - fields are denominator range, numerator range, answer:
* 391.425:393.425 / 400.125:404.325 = 2.03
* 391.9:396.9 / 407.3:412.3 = 1.78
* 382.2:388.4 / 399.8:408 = 2.05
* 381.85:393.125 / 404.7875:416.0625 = 1.82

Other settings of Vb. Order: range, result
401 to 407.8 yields 18.23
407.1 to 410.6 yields 15.92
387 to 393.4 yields 6.297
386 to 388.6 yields 10.33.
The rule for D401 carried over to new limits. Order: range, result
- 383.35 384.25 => 9.31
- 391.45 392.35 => 15.1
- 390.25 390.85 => 15.3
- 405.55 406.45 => 19.8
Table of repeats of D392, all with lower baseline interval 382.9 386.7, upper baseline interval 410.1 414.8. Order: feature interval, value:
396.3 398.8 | 0.43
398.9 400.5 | -0.43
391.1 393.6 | 0.27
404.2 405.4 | -0.36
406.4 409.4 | -0.26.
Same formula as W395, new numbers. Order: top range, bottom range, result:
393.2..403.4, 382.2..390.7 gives 1.37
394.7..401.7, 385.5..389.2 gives 1.35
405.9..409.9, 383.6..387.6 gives 1.70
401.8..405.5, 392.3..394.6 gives 2.24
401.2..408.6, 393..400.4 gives 1.48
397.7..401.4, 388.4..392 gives 1.34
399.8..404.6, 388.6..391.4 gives 1.55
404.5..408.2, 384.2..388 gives 1.60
